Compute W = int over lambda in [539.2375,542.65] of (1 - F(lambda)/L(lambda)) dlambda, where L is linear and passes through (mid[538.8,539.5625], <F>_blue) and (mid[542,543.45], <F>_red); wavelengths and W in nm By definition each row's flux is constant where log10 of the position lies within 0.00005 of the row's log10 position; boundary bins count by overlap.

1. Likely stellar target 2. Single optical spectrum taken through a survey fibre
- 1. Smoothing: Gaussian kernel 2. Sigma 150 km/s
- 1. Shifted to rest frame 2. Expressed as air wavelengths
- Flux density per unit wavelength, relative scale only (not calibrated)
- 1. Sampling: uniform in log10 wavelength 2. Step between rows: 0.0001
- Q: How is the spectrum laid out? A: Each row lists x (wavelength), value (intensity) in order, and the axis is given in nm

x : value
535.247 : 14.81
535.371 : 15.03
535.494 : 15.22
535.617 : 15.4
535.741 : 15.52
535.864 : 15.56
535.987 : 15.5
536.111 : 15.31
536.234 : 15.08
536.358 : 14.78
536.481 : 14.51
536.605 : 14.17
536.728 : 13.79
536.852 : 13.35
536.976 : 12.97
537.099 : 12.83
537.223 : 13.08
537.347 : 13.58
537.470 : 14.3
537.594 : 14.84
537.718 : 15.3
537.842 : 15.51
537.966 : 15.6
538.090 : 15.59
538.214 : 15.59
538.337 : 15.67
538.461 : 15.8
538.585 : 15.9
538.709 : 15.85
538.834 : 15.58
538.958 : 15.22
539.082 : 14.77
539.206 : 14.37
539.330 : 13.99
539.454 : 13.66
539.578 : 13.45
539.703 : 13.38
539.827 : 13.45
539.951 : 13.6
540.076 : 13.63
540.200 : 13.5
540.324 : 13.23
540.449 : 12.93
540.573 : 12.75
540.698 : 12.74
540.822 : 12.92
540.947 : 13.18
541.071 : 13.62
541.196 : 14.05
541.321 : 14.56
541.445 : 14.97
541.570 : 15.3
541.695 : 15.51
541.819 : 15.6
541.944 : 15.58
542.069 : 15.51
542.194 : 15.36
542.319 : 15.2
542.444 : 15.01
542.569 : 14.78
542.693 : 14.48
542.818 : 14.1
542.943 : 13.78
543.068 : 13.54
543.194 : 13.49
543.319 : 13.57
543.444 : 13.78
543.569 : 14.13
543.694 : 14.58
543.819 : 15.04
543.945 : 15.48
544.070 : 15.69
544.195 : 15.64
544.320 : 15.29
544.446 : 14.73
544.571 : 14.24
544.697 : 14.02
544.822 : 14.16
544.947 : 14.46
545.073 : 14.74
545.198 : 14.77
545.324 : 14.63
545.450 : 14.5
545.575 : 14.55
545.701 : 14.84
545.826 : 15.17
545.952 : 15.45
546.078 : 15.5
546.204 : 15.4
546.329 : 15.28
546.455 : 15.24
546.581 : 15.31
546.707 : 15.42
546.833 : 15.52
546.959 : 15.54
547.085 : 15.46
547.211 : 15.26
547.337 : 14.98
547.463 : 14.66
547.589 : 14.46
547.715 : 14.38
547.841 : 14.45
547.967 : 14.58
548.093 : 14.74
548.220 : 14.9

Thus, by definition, 0.08 nm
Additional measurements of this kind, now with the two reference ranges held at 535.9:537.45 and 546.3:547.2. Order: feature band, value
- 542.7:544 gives 0.07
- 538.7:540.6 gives 0.07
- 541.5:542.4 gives -0.04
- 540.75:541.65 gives 0.04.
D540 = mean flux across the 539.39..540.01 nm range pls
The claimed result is 13.5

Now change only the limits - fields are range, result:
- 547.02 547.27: 15.4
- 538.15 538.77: 15.8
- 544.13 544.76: 14.8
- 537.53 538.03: 15.3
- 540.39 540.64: 12.8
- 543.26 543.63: 13.8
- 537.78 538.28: 15.6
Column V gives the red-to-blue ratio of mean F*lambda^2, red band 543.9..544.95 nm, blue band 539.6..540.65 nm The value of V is 1.1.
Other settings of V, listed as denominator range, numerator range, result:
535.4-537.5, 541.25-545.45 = 1.05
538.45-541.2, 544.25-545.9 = 1.07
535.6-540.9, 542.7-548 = 1.05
